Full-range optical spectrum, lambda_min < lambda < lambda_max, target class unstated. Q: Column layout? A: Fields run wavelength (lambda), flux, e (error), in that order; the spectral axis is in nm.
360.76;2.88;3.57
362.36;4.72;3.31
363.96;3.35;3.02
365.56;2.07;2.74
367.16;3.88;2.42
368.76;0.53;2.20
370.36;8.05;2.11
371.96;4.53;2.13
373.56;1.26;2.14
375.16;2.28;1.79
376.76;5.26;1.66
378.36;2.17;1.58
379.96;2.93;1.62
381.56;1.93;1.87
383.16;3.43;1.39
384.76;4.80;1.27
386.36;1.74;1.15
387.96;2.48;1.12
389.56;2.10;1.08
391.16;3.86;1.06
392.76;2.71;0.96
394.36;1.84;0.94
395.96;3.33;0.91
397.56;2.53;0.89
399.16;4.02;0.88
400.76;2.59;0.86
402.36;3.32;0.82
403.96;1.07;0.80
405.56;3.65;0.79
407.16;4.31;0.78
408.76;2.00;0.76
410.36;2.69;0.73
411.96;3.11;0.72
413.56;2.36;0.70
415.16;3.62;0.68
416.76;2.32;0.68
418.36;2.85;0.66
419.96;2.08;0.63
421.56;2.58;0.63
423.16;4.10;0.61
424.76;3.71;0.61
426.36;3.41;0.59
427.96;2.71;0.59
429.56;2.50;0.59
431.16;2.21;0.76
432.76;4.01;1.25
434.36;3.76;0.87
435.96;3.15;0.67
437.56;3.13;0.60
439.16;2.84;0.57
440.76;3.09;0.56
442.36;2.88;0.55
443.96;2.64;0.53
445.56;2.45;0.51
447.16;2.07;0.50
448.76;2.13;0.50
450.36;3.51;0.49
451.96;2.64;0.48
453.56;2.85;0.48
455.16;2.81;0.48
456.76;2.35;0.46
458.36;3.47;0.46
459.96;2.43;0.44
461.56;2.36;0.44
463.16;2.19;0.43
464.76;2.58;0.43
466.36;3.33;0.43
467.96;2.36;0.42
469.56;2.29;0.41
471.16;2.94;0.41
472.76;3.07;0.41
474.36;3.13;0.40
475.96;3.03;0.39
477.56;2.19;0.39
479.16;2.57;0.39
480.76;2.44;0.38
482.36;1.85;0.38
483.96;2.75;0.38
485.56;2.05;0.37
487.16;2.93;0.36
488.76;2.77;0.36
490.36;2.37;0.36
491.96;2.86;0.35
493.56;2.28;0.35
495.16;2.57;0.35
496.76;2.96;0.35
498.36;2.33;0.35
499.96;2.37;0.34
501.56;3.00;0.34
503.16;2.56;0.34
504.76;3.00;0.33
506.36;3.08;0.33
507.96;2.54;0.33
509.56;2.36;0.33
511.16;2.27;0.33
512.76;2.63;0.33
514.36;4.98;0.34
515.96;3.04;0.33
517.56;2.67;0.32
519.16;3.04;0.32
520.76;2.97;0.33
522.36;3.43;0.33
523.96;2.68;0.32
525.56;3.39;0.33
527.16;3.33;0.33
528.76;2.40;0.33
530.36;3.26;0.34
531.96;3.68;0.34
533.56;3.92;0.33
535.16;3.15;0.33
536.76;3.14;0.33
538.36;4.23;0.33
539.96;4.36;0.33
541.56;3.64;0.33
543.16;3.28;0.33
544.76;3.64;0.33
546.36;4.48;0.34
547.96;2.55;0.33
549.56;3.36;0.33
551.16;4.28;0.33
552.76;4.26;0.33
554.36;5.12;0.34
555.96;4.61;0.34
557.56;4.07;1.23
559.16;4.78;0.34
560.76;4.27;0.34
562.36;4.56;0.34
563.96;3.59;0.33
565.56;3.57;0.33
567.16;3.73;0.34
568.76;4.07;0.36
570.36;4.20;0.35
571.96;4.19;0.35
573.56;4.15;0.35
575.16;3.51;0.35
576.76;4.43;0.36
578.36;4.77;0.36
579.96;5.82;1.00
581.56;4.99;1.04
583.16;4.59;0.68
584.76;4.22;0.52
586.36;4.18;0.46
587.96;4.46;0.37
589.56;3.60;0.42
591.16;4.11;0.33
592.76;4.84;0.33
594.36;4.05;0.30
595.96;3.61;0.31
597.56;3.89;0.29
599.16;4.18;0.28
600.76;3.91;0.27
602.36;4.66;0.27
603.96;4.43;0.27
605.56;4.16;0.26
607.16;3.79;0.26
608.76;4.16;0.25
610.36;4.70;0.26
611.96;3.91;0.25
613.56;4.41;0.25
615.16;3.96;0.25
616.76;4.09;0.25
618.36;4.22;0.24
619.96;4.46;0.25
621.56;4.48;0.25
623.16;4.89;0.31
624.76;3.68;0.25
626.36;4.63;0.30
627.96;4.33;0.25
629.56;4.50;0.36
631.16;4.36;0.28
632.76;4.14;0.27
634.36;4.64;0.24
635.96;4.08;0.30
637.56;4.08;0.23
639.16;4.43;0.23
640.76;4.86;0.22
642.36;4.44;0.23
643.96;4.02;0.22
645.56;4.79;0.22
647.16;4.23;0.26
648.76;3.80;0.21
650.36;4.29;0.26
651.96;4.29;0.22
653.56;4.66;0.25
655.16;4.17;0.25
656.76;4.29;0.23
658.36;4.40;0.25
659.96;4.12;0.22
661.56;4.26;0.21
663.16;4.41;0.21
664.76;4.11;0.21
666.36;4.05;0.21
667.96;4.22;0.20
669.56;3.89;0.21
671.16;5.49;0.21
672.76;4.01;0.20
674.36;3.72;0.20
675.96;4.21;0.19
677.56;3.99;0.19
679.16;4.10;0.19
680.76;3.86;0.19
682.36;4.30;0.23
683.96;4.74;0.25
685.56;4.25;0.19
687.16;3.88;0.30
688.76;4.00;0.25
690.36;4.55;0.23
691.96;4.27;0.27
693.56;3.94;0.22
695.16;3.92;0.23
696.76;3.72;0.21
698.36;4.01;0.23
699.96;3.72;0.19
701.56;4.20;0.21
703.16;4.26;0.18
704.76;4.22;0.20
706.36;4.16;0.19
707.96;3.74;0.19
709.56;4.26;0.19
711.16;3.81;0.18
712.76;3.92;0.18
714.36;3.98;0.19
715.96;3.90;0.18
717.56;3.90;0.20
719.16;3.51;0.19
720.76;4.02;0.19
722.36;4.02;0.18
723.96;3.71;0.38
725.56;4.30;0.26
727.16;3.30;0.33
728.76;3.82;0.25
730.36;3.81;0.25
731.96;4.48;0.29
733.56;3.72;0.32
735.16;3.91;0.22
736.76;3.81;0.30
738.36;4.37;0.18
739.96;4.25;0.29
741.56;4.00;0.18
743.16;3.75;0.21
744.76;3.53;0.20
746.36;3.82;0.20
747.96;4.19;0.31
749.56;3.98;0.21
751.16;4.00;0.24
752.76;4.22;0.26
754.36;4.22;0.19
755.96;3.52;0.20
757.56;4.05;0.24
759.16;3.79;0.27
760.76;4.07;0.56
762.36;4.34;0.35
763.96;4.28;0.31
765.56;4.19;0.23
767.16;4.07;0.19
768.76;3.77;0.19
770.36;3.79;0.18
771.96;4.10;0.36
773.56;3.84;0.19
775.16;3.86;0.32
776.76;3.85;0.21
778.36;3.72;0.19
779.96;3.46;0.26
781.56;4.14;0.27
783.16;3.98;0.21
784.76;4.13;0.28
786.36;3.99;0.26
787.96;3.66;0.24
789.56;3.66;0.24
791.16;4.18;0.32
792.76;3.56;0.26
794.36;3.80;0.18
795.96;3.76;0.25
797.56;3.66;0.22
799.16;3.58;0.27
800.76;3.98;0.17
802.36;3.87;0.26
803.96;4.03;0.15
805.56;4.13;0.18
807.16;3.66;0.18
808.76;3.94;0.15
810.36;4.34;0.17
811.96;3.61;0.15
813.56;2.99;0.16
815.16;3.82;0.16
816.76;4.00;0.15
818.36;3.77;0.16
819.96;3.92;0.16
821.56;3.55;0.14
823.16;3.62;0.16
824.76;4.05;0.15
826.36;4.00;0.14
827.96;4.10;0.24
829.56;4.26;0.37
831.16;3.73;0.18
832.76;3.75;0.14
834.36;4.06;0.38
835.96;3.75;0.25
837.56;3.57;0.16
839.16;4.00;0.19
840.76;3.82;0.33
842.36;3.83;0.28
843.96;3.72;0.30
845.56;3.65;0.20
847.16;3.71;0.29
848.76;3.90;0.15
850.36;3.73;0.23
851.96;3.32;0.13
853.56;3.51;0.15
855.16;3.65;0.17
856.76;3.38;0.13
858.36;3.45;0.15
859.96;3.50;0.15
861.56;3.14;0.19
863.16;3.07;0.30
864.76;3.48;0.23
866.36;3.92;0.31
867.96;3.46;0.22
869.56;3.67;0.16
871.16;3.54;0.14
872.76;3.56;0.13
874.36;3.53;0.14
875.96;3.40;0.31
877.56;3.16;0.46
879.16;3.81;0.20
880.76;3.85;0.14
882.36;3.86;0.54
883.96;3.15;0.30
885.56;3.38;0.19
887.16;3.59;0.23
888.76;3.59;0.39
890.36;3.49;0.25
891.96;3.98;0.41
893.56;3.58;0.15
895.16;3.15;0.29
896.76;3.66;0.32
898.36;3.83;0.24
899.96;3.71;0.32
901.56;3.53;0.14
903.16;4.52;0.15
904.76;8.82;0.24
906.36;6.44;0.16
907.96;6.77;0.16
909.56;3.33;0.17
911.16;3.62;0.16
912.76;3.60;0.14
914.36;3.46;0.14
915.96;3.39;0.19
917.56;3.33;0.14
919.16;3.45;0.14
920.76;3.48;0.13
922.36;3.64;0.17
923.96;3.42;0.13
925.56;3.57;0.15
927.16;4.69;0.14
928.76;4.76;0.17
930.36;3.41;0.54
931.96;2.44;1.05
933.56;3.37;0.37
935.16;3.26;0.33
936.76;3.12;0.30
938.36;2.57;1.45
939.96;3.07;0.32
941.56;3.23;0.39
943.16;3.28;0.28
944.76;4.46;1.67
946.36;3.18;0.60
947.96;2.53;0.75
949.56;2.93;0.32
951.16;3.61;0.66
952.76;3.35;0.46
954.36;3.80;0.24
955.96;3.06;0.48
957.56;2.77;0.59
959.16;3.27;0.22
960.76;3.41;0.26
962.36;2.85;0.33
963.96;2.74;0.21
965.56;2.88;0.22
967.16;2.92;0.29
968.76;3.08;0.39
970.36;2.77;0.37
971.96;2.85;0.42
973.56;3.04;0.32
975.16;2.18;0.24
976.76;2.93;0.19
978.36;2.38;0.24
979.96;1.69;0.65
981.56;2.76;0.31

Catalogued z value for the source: 0.38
